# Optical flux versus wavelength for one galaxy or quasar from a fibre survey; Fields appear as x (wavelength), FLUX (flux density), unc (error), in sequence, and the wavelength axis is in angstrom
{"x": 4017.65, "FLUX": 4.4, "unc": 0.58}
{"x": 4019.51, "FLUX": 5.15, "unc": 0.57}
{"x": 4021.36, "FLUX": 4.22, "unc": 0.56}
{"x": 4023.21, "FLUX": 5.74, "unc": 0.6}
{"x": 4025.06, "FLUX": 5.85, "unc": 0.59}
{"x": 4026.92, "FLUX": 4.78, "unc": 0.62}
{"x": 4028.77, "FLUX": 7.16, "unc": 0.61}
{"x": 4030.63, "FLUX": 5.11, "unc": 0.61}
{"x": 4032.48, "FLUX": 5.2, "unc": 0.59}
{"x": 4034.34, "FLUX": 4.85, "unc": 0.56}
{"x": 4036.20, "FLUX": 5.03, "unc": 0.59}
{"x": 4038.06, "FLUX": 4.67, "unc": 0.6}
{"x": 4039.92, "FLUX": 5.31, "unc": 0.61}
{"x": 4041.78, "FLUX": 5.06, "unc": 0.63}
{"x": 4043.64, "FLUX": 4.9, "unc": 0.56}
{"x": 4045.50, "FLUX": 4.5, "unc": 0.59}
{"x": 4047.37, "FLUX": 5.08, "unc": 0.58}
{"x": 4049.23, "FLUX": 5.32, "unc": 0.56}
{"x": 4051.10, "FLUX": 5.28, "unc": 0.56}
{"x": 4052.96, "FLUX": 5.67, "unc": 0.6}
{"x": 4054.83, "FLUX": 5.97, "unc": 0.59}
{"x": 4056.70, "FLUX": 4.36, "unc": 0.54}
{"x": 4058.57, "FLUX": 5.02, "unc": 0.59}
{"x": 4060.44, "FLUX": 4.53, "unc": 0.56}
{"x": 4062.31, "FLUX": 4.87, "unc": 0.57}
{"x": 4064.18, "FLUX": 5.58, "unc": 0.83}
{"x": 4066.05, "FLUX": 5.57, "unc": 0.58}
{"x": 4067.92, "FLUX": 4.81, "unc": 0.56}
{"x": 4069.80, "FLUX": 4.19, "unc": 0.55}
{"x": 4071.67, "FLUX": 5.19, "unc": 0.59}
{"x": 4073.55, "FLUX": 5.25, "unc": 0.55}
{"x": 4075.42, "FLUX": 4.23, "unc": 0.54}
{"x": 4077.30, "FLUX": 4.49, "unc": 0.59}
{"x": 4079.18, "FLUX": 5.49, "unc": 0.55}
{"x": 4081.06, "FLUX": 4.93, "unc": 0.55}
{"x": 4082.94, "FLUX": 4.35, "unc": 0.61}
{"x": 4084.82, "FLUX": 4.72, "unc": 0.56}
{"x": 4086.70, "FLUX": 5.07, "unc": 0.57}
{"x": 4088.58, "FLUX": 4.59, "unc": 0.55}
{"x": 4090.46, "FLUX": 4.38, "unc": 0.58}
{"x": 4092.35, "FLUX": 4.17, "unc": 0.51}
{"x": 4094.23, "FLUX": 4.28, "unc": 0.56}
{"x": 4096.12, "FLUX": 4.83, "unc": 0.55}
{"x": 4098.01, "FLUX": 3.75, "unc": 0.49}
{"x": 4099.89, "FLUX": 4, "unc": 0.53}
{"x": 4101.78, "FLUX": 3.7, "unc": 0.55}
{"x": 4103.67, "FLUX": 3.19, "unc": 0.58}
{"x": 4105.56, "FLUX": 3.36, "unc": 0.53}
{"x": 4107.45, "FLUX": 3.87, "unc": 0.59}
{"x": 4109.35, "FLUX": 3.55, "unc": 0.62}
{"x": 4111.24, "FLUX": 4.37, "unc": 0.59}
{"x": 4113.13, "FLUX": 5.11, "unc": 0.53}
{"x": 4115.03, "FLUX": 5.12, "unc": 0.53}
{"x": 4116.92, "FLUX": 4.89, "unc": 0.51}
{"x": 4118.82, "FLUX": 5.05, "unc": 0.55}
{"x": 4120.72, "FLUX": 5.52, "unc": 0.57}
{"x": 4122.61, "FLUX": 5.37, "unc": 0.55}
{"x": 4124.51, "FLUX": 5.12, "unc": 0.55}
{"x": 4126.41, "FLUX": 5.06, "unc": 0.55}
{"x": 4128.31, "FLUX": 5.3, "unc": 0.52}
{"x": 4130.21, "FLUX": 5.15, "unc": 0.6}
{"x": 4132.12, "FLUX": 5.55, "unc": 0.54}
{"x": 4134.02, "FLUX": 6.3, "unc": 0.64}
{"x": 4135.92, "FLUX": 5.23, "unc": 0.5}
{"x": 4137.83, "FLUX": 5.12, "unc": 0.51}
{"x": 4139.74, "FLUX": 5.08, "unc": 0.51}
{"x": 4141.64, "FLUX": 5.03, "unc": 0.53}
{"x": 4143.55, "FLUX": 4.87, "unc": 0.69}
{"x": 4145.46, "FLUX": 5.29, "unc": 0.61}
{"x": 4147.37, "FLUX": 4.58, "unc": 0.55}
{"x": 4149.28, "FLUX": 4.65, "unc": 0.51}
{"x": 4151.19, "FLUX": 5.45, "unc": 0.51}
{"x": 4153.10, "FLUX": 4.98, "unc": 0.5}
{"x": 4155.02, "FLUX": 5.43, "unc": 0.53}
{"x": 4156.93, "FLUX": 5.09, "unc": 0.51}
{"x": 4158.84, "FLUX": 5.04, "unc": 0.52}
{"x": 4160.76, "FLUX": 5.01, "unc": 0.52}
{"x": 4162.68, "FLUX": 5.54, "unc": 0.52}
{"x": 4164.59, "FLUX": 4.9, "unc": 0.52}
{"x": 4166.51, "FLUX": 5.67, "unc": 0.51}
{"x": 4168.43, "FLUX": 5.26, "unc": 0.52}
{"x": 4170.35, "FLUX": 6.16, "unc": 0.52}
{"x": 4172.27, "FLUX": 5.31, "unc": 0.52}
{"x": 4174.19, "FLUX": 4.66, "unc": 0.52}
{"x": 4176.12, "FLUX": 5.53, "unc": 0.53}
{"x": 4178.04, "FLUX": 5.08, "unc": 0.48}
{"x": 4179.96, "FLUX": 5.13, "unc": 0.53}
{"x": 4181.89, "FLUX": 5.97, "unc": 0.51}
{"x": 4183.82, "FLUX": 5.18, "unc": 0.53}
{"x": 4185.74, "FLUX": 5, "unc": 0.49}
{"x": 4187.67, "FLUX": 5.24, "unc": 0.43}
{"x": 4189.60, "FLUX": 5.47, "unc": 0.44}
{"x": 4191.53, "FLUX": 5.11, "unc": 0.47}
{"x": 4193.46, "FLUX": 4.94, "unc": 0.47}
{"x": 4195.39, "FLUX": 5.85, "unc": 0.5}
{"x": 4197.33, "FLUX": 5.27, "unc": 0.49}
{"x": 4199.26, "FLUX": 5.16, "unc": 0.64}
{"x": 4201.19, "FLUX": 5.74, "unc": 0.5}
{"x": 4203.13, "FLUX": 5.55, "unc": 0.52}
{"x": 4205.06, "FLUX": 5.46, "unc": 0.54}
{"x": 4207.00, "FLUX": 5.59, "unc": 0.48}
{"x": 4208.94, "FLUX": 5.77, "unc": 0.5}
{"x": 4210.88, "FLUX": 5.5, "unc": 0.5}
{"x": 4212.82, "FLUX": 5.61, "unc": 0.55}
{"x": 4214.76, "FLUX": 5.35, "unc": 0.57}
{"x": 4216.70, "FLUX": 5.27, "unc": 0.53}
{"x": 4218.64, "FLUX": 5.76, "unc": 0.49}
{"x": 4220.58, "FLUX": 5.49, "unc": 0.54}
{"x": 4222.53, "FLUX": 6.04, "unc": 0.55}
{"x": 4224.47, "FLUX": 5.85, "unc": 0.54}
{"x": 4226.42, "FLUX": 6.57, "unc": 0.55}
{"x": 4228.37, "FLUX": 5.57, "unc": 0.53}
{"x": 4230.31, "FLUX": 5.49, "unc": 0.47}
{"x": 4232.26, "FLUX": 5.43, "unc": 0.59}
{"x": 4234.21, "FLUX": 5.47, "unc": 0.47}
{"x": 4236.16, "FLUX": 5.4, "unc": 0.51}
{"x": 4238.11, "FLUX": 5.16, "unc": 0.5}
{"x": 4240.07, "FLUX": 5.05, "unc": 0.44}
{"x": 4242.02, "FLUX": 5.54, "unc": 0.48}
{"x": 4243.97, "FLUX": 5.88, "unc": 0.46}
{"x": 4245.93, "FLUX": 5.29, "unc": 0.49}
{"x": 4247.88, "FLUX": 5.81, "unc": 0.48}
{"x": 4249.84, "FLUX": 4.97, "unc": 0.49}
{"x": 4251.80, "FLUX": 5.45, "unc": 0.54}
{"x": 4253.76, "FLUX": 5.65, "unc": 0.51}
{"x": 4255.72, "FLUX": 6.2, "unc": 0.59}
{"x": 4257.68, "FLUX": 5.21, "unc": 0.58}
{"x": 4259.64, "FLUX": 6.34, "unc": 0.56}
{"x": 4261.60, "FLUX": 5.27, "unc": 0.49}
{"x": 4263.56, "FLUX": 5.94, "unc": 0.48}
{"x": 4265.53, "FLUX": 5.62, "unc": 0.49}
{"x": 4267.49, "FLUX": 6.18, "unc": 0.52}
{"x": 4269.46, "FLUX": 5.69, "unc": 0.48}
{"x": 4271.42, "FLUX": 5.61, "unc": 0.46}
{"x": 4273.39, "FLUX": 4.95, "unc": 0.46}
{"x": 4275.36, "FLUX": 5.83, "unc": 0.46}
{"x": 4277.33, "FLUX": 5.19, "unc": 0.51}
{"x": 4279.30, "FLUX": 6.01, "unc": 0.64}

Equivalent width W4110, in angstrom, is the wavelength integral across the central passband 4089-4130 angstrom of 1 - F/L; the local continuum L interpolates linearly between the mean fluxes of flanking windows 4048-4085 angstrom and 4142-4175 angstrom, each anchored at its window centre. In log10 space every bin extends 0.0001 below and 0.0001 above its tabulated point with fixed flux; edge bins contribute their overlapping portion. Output 4.76 angstrom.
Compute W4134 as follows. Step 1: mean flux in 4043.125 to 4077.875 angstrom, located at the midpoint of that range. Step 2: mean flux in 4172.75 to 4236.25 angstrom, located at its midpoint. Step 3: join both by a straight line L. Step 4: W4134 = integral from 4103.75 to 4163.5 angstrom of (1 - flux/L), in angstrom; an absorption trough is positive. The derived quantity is 3.0 angstrom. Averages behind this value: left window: 5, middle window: 4.98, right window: 5.47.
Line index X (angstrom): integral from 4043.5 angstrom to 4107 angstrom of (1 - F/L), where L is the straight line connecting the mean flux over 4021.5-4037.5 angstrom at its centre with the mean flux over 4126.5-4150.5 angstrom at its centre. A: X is 7.40 angstrom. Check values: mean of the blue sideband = 5.39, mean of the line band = 4.68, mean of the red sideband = 5.18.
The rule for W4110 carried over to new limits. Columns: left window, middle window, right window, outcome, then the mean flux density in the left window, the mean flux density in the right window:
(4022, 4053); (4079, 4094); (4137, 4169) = 1.56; 5.24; 5.12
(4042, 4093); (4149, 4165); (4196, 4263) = 0.38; 4.91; 5.57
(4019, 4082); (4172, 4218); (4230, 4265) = 0.41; 5.1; 5.53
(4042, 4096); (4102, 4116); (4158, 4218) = 2.73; 4.89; 5.37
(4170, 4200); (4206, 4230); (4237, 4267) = -1.15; 5.3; 5.57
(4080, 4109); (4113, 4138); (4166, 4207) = -3.76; 4.2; 5.37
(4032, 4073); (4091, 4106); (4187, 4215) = 3.56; 5.04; 5.44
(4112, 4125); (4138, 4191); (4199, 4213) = 1.65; 5.16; 5.56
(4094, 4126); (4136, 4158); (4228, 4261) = -1.53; 4.43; 5.52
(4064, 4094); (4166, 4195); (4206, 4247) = 0.04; 4.78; 5.58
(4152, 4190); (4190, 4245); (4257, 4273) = -0.35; 5.28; 5.72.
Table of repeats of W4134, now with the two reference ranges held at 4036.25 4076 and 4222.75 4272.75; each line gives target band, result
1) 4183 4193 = 0.46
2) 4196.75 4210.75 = -0.06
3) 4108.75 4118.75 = 1.01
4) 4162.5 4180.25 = 0.22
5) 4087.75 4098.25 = 1.57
